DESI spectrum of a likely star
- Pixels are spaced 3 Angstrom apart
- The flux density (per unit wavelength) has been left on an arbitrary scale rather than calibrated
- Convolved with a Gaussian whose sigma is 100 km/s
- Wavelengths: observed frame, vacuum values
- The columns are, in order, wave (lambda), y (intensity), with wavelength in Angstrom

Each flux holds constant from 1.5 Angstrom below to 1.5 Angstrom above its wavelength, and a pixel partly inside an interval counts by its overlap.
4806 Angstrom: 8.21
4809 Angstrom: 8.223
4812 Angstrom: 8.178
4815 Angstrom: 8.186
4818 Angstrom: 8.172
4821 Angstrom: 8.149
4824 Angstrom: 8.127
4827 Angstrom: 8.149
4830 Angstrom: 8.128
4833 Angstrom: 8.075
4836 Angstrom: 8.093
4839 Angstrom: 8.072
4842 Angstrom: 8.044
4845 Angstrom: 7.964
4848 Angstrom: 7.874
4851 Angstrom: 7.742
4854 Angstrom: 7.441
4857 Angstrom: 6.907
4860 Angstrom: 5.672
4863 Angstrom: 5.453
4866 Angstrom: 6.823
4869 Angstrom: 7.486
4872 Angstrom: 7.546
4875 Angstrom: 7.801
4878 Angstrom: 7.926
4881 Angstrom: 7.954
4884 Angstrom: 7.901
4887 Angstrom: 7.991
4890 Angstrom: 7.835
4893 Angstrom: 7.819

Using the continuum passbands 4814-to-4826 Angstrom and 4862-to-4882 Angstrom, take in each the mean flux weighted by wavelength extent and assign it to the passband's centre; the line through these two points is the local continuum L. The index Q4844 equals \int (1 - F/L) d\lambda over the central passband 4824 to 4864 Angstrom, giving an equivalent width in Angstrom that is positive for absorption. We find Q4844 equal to 1.1 Angstrom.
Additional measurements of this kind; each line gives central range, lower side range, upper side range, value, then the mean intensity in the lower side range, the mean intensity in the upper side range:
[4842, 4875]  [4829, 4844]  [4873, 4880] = 3.3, 8.08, 7.85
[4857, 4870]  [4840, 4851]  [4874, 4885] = 2.5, 7.94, 7.9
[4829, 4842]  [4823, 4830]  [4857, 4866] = -0.9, 8.14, 6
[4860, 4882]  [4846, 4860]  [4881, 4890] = 1.5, 7.31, 7.93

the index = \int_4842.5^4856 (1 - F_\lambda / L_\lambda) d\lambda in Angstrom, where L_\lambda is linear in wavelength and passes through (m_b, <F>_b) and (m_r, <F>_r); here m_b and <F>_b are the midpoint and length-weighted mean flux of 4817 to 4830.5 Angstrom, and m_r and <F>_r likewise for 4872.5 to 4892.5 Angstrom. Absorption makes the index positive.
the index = 0.5 Angstrom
